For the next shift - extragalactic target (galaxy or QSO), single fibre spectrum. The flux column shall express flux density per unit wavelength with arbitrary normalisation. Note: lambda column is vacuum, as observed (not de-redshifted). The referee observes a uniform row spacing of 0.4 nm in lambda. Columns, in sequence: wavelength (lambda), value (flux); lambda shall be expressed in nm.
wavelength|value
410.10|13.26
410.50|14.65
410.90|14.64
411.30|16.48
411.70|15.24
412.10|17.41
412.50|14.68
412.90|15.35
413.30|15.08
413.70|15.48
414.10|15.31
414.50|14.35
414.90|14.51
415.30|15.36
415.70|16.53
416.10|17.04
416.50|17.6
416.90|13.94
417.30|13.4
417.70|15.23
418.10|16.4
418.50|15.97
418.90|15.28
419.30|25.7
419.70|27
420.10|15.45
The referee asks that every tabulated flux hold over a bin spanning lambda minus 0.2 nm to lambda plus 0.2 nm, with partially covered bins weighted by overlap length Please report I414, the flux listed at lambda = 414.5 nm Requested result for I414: 14.35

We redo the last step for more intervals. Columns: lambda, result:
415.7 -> 16.53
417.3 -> 13.4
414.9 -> 14.51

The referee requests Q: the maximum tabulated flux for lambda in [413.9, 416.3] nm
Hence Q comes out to 17.04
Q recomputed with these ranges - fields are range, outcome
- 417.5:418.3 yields 16.4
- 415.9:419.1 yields 17.6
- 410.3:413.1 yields 17.41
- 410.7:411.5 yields 16.48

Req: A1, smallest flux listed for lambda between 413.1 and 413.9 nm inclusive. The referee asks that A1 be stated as 15.08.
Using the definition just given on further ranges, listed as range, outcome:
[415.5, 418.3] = 13.4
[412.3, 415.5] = 14.35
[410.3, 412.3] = 14.64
